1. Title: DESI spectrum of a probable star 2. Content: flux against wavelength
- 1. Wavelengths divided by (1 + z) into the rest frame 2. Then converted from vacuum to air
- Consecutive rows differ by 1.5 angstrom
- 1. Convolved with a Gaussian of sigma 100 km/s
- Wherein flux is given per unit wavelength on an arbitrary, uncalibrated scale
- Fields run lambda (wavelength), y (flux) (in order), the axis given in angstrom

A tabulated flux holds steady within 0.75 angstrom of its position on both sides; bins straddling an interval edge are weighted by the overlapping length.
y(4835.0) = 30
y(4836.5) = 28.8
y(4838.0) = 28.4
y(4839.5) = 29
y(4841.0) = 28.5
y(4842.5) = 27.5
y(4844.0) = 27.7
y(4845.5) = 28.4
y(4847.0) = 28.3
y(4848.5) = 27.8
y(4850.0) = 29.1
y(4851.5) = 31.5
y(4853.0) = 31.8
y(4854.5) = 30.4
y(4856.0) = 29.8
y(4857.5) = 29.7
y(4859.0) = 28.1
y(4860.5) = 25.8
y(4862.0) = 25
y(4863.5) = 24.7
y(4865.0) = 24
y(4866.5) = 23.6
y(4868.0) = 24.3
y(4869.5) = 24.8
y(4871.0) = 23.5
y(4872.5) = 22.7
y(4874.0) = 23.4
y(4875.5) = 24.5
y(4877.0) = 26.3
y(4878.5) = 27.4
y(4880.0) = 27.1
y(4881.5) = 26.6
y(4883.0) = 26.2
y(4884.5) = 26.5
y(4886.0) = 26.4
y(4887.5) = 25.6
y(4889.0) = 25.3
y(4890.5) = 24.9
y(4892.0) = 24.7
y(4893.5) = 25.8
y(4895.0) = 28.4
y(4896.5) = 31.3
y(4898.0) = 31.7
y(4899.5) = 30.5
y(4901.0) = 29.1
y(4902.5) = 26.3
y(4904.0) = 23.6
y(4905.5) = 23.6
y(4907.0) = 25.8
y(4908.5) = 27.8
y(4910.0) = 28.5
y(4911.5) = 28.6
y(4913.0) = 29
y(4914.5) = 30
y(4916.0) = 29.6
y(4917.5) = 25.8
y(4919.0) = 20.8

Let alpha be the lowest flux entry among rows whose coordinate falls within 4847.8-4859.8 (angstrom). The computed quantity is 27.8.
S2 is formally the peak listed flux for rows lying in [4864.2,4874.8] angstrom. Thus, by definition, 24.8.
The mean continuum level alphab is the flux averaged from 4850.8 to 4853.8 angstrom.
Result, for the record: 31.6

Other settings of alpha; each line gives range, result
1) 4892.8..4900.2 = 25.8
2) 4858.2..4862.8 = 25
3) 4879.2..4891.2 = 24.9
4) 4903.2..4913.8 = 23.6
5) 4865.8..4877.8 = 22.7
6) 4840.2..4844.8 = 27.5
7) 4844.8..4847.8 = 28.3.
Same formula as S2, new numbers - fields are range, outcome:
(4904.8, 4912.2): 28.6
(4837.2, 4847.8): 29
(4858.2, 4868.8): 28.1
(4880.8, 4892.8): 26.6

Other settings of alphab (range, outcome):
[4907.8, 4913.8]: 28.5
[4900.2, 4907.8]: 25.7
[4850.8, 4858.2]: 30.6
